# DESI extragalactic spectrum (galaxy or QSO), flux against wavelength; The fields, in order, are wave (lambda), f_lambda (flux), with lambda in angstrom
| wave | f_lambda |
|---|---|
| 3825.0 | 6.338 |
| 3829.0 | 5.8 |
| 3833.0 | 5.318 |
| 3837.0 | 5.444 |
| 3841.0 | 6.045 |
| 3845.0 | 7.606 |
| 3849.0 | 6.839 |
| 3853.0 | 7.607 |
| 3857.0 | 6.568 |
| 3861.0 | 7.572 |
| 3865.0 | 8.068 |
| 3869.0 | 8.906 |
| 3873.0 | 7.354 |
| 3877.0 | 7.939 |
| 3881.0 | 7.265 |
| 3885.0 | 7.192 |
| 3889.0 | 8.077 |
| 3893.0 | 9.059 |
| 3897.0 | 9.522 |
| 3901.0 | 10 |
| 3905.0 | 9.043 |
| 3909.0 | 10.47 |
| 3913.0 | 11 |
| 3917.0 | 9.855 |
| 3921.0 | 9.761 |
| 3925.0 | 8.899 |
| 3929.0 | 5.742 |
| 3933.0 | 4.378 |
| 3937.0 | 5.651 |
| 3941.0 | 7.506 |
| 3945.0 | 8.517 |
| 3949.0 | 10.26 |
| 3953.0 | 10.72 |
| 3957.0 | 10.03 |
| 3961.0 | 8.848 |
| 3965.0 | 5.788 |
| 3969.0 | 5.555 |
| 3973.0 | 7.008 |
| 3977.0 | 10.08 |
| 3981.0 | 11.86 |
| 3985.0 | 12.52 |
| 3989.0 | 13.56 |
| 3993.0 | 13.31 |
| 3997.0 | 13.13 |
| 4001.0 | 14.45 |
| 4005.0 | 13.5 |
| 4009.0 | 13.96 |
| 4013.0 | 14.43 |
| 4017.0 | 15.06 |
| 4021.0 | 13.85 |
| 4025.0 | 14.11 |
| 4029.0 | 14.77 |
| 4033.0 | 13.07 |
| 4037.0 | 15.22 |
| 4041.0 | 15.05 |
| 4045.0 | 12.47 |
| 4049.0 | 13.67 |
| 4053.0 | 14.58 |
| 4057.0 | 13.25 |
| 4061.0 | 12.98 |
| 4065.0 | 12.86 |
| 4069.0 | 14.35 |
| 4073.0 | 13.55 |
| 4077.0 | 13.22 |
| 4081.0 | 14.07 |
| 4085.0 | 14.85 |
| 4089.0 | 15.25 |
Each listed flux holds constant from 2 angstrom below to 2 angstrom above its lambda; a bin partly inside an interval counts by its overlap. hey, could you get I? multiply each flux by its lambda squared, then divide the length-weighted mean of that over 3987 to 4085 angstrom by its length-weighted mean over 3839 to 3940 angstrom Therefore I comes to 1.86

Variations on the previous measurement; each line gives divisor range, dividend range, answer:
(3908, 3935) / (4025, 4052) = 1.75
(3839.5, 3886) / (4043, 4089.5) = 2.04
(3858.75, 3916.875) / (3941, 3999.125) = 1.20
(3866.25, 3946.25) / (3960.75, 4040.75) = 1.56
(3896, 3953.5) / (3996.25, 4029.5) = 1.70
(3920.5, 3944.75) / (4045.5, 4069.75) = 2.08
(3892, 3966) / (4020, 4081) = 1.68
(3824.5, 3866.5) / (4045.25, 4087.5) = 2.30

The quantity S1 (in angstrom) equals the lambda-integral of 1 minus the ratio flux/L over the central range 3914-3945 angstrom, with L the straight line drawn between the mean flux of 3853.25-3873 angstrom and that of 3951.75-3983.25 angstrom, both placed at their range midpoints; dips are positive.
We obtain 2.8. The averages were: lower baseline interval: 7.72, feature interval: 7.59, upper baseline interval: 8.72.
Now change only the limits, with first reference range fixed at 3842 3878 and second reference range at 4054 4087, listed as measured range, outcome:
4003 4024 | -3.7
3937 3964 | 3.4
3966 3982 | 3.9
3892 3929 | -2.2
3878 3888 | 1.0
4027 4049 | -2.3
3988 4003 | -2.8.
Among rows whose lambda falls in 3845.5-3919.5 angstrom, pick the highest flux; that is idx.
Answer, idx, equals 11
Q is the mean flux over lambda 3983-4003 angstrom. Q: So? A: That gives 13.4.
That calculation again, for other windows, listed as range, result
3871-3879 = 7.65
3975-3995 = 12.3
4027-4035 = 13.9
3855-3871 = 7.78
